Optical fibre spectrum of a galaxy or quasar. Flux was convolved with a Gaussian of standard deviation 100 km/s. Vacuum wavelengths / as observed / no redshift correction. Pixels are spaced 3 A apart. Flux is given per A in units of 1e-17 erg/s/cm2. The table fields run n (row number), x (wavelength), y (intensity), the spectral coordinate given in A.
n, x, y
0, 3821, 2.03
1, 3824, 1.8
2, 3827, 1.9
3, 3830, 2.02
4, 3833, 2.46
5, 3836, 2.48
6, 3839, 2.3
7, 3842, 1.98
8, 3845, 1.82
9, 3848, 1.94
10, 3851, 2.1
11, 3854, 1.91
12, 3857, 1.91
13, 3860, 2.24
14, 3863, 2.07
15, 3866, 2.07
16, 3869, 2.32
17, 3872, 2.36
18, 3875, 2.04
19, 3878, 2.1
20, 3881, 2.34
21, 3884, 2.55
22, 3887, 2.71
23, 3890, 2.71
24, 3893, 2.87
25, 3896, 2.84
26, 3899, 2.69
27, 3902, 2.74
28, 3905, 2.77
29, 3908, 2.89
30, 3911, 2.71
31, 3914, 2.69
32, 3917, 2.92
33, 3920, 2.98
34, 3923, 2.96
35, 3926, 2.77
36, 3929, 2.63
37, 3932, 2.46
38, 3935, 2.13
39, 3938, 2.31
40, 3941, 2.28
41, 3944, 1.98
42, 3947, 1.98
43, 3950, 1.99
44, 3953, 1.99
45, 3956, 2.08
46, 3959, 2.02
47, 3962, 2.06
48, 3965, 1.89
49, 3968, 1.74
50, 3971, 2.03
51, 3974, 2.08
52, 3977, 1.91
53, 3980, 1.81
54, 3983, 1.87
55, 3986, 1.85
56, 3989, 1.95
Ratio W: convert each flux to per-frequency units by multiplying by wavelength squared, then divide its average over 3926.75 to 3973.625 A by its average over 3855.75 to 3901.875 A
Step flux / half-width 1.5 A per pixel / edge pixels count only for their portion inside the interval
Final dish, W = 0.9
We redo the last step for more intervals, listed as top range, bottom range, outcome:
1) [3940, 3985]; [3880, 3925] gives 0.74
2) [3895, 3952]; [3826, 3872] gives 1.26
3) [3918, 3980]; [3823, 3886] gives 1.08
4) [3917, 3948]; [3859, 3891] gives 1.10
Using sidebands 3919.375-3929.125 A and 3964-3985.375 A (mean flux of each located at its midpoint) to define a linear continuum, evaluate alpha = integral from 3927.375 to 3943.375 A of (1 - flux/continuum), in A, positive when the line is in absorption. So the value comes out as 1.8 A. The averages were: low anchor 2.85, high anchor 1.9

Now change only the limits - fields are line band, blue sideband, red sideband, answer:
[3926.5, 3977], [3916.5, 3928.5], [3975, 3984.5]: 5.3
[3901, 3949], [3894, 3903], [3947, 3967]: -2.9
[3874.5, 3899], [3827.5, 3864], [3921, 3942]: -2.6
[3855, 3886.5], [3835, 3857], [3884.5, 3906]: 2.5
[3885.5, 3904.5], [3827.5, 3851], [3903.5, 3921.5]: -0.7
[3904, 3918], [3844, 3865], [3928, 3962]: -4.6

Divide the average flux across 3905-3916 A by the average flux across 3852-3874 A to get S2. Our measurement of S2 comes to 1.31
